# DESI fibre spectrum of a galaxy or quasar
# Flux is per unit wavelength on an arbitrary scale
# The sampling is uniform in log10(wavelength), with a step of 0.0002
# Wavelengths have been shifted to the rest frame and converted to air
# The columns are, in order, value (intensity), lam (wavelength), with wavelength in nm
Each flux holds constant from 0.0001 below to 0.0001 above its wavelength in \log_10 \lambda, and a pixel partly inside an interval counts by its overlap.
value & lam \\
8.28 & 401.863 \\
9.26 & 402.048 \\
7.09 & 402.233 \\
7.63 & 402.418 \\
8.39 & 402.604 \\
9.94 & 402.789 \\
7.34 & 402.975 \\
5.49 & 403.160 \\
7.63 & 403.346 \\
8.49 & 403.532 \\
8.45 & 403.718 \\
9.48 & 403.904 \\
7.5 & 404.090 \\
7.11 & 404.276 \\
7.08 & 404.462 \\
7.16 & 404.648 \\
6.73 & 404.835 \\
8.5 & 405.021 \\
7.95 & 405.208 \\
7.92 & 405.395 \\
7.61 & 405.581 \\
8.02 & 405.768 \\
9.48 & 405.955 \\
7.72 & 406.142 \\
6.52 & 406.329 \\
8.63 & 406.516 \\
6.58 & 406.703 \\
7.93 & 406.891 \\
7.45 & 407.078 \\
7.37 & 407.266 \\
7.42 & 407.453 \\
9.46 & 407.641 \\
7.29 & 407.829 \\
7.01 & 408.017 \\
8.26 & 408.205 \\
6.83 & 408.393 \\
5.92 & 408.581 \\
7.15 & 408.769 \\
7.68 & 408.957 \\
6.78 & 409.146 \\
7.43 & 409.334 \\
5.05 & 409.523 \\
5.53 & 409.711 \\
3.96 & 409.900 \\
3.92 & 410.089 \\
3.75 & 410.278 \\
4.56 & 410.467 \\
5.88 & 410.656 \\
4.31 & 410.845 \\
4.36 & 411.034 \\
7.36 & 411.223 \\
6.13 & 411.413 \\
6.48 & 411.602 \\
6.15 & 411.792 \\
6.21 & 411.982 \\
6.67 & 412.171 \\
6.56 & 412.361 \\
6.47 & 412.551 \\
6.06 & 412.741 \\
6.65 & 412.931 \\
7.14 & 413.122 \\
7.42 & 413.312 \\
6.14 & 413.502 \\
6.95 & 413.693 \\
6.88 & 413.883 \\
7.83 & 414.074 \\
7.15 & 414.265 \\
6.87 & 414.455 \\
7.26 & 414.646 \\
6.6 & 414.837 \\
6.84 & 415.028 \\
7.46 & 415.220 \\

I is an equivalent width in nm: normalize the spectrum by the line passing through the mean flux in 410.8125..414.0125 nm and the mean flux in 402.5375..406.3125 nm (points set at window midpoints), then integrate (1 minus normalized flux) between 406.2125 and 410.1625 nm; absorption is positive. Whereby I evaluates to 0.17 nm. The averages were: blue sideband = 7.87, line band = 6.88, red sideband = 6.41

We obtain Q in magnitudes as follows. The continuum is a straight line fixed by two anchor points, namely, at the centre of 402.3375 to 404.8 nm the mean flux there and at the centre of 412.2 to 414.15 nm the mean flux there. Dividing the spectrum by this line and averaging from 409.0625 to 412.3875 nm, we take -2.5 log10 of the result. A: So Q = 0.25 mag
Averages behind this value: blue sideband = 7.8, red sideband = 6.79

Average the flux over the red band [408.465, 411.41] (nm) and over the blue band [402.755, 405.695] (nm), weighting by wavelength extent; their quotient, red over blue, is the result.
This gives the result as 0.7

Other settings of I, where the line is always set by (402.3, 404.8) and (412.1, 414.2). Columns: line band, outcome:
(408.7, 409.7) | 0.07 nm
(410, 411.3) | 0.41 nm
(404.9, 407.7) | -0.14 nm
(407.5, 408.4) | -0.06 nm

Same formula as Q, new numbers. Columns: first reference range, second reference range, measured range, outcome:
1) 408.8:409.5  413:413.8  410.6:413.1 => 0.14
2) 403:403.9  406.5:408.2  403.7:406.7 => -0.02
